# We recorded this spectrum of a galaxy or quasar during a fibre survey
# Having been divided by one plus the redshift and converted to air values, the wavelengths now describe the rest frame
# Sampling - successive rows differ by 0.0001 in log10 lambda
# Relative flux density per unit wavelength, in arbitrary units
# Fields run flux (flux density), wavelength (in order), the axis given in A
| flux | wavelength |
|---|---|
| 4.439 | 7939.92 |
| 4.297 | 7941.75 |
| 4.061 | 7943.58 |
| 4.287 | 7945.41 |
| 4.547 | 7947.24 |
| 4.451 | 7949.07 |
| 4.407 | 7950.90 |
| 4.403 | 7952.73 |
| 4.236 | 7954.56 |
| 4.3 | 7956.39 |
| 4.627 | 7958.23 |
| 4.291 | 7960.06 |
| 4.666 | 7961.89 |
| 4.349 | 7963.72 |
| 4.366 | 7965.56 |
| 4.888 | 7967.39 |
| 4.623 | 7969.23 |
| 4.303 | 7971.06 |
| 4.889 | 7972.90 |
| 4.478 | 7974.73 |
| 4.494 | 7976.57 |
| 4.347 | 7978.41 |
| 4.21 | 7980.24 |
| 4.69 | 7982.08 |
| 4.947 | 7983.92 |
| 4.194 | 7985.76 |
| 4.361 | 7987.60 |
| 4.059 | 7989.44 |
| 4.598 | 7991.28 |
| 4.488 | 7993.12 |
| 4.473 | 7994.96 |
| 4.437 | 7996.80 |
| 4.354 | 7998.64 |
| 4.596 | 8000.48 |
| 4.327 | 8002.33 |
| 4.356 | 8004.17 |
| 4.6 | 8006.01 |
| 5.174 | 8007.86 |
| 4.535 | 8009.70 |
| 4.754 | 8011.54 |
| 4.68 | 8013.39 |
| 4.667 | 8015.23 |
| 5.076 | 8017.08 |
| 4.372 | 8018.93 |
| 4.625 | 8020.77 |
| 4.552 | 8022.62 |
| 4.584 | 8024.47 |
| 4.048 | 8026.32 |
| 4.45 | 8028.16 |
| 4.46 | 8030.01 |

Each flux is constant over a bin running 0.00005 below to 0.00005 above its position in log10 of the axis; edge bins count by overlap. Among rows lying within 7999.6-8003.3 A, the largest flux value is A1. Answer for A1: 4.596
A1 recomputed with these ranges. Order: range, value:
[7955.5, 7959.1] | 4.627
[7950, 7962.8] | 4.666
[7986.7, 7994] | 4.598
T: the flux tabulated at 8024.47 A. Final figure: 4.584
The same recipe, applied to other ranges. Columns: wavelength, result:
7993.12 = 4.488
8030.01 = 4.46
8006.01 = 4.6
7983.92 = 4.947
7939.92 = 4.439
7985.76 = 4.194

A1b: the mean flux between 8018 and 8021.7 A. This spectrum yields 4.5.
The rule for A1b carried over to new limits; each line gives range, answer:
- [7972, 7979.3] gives 4.55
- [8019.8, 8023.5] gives 4.59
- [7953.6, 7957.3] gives 4.27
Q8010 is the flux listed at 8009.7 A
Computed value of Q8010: 4.535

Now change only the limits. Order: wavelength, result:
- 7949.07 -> 4.451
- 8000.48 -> 4.596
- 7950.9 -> 4.407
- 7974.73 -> 4.478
